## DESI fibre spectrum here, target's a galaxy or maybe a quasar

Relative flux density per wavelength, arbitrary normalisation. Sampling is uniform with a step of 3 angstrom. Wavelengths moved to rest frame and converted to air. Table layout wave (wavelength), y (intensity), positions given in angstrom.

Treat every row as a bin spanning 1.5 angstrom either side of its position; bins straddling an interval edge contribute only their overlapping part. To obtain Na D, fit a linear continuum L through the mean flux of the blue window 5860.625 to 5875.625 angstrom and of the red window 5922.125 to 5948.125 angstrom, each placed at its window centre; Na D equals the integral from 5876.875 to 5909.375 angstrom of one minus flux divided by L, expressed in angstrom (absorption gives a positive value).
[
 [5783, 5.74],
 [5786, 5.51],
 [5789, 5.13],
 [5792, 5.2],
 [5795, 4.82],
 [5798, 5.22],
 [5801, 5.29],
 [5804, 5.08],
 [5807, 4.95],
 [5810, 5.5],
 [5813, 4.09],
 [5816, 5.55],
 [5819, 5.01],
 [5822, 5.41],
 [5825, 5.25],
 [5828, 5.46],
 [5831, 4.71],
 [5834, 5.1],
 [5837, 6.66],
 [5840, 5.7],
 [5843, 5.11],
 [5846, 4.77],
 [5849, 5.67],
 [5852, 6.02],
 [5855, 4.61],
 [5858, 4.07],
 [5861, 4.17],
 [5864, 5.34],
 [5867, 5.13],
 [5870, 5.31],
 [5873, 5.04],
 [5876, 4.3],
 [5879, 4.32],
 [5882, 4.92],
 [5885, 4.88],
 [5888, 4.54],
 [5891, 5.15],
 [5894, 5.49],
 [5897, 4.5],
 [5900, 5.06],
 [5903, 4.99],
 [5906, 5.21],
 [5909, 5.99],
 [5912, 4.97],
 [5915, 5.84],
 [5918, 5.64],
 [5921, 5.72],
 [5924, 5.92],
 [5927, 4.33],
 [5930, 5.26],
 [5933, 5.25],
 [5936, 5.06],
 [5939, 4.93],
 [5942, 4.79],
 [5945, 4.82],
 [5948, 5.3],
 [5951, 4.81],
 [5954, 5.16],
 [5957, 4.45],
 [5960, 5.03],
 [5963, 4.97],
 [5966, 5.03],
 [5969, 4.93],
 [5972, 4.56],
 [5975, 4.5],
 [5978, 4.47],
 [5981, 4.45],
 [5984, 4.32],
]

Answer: 0.5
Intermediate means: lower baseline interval 5.01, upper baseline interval 5.07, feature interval 4.96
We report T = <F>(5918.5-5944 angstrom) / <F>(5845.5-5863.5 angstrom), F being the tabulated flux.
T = 1.05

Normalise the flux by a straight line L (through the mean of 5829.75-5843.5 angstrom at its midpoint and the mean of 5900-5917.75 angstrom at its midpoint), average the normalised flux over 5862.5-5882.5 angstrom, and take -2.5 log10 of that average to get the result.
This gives 0.112 mag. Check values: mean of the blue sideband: 5.49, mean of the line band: 4.91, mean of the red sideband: 5.39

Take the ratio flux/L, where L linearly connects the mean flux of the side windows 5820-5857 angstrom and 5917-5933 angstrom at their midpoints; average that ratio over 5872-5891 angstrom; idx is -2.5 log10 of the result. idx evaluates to 0.14 mag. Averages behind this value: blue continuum 5.35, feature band 4.7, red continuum 5.35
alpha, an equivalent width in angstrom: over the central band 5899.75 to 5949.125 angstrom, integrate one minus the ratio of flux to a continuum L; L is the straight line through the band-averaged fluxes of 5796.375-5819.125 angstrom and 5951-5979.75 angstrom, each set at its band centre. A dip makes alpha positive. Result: -3.83 angstrom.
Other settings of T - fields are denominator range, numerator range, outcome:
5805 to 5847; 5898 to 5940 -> 1.01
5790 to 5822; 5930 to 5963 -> 0.98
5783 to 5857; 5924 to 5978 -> 0.94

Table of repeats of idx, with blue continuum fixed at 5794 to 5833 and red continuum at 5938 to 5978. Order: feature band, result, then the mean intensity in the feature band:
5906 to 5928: -0.12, 5.49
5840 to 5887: 0.02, 4.93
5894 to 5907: -0.01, 4.99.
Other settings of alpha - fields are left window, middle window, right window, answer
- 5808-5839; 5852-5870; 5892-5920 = 1.56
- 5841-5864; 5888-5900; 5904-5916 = 0.77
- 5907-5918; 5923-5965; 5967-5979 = 0.78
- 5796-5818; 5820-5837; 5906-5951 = -0.64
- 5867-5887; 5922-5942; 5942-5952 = -0.77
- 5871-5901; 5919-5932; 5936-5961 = -1.16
